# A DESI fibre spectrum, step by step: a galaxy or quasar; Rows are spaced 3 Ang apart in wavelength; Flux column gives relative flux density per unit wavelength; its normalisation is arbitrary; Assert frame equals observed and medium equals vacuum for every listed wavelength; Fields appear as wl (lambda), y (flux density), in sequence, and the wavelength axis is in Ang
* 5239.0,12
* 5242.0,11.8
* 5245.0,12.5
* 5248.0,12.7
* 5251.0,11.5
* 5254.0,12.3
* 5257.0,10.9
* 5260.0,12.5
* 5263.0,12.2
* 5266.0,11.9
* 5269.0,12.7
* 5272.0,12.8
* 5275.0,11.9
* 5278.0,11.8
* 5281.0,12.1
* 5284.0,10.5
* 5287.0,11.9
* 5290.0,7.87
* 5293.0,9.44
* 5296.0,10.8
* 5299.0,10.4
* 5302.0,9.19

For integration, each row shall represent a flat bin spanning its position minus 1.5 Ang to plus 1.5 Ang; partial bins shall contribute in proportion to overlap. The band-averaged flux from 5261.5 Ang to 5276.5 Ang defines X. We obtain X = 12.3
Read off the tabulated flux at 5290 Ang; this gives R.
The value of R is 7.87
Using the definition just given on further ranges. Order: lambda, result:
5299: 10.4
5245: 12.5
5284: 10.5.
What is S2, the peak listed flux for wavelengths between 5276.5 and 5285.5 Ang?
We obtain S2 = 12.1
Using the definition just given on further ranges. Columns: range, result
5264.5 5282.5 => 12.8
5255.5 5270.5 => 12.7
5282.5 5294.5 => 11.9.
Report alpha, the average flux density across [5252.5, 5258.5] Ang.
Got 11.6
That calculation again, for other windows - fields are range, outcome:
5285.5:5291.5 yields 9.88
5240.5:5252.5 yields 12.1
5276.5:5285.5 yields 11.5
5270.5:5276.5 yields 12.4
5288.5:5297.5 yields 9.37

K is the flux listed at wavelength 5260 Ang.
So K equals 12.5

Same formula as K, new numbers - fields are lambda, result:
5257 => 10.9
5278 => 11.8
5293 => 9.44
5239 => 12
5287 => 11.9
